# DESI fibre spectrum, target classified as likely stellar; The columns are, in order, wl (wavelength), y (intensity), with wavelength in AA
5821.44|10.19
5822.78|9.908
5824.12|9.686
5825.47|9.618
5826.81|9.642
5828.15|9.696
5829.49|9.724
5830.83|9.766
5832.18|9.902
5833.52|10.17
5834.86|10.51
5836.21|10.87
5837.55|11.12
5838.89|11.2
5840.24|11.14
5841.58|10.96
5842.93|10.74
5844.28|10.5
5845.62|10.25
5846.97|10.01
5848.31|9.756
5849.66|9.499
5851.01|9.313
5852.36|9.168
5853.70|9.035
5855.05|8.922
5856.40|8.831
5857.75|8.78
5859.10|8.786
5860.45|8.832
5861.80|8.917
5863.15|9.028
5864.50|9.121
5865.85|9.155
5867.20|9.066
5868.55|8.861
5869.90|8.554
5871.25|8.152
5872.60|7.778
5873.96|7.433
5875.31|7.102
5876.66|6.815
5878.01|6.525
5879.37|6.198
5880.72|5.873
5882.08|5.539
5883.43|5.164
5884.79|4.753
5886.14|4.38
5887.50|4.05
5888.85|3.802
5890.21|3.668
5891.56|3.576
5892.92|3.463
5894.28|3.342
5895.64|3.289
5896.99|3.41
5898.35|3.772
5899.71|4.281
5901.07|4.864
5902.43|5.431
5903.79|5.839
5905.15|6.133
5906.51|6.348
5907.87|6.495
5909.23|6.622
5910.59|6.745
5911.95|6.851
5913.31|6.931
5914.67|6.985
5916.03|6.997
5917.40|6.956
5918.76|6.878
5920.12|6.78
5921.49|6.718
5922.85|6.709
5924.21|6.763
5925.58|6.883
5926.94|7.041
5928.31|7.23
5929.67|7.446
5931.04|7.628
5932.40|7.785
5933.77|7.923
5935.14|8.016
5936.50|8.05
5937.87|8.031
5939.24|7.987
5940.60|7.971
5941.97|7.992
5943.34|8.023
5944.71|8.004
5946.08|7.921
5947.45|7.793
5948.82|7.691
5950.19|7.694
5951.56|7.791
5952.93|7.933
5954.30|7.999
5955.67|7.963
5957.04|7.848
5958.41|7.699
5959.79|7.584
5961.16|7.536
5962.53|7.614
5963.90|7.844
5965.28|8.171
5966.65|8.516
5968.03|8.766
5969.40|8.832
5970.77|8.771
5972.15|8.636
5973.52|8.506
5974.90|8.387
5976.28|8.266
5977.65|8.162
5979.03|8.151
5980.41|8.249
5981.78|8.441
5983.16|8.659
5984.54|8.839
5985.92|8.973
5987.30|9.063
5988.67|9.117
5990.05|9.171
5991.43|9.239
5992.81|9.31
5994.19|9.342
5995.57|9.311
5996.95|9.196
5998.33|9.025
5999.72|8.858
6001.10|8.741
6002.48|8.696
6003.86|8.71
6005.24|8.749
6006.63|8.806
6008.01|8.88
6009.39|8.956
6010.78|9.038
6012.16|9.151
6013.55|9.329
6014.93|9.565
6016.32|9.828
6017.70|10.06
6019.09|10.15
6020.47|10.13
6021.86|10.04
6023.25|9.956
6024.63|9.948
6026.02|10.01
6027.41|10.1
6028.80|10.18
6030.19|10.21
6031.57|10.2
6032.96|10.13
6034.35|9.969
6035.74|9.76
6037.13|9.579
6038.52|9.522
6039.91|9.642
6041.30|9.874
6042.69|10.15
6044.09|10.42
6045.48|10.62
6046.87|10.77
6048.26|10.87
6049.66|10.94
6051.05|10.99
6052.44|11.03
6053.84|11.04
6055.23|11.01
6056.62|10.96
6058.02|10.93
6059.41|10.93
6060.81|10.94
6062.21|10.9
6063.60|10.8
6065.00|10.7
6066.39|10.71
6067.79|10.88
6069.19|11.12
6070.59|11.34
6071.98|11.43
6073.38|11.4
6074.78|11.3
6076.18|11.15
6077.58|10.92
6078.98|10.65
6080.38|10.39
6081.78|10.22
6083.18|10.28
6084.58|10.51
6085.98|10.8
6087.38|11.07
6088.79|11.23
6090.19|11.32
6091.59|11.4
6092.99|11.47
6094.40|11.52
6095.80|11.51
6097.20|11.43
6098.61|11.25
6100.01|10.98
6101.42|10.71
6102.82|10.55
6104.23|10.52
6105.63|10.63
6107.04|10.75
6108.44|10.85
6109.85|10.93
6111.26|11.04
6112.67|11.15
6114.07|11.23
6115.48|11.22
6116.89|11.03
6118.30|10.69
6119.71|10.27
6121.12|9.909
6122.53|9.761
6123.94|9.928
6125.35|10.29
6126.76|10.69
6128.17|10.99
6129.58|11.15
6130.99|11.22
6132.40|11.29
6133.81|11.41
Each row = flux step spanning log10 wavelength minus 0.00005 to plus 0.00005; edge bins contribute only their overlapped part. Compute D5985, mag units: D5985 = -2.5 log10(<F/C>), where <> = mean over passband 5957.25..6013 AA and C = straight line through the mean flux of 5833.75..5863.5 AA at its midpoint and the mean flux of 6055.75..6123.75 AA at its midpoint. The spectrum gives 0.205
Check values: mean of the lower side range 9.84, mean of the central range 8.64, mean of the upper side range 10.9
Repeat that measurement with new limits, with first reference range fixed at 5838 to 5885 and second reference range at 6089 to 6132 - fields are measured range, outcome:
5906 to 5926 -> 0.32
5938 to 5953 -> 0.19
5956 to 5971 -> 0.18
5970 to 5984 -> 0.15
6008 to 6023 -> 0.05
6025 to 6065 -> -0.02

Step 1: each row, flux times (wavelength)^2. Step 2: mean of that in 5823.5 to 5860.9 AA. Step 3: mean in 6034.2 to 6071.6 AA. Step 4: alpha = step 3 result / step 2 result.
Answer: 1.2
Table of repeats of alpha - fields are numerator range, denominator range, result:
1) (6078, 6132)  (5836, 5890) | 1.42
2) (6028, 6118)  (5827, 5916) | 1.53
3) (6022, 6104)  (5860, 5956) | 1.67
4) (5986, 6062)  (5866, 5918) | 1.75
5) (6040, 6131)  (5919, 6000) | 1.39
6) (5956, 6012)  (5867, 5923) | 1.51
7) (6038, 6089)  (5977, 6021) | 1.21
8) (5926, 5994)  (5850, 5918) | 1.27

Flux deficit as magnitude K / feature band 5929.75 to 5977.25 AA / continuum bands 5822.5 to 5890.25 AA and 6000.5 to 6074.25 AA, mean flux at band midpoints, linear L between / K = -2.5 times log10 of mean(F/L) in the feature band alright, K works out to 0.176 mag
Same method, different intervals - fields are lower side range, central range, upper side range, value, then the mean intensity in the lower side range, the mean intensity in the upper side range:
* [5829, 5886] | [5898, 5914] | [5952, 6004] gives 0.420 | 8.8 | 8.53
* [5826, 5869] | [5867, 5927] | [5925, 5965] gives 0.413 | 9.73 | 7.76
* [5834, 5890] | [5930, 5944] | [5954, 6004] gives 0.073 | 8.36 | 8.55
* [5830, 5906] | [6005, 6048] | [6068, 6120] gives 0.017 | 7.59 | 11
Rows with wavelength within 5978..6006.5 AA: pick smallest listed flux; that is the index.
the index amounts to 8.151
